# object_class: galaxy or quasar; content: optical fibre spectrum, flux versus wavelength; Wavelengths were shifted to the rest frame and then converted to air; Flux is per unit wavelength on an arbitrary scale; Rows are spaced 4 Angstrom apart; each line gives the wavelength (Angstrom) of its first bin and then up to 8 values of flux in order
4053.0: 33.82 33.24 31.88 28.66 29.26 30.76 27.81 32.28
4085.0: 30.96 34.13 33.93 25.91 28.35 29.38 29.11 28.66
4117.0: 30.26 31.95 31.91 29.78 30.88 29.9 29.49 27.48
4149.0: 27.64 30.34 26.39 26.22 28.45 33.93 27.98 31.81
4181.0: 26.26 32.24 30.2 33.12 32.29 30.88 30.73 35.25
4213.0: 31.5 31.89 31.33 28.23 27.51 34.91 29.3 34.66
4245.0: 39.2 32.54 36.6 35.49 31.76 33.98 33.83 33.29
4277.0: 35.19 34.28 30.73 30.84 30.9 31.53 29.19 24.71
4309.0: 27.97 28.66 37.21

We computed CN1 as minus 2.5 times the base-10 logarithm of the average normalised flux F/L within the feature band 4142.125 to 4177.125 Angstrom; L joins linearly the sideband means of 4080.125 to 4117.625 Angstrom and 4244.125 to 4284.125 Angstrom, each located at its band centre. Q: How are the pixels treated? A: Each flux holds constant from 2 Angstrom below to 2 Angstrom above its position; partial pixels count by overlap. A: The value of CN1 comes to 0.107 mag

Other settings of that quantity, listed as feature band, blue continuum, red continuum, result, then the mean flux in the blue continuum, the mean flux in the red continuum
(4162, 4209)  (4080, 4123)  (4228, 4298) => 0.037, 30.4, 33.2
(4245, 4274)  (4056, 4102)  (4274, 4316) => -0.123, 30.6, 30.6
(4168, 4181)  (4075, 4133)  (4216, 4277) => 0.050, 30.3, 33.1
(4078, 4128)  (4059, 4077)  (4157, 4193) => -0.025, 29.9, 29.6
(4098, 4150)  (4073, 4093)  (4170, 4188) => 0.044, 31.5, 29.8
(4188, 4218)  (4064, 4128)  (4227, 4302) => -0.002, 30.2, 33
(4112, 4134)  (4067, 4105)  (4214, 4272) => 0.010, 30.3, 32.9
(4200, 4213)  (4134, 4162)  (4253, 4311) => -0.083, 28.4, 31.9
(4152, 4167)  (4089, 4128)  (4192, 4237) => 0.115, 30.2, 31.5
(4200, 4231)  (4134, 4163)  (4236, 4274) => 0.037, 28.3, 34.2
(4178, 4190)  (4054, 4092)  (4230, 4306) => 0.084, 31.1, 32.8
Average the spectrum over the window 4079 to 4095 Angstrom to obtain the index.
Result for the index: 32.8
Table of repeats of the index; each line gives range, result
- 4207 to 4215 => 33.4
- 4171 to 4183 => 28.7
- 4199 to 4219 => 32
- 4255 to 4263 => 33.6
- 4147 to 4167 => 27.8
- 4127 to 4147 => 29.5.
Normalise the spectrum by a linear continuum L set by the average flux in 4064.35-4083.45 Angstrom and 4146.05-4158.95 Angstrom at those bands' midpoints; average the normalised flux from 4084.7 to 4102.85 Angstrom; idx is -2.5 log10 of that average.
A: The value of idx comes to -0.04 mag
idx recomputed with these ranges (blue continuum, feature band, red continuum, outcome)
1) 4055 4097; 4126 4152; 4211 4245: 0.070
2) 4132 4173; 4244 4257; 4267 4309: -0.168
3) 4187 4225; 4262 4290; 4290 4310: -0.121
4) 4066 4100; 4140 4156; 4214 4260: 0.106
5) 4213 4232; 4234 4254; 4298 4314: -0.163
